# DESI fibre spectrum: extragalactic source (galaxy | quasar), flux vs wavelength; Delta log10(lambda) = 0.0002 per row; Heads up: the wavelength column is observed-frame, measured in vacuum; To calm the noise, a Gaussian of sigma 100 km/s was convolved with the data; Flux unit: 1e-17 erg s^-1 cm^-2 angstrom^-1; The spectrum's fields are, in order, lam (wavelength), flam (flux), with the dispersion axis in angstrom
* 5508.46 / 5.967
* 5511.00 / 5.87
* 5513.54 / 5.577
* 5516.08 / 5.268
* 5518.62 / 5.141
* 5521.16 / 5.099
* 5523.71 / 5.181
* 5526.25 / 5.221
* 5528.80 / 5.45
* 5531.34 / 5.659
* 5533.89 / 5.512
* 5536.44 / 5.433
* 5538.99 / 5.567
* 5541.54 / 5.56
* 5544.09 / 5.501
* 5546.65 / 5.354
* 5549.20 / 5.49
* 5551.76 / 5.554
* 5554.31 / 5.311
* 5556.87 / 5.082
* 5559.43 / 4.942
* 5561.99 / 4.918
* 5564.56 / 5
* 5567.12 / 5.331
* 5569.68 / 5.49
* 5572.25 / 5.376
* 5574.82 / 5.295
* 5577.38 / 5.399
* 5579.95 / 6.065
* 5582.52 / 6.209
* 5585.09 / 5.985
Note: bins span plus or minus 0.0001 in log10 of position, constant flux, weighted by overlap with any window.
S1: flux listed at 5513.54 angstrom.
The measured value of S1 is 5.577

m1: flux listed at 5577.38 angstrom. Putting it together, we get 5.399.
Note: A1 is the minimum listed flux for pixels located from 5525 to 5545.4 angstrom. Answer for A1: 5.221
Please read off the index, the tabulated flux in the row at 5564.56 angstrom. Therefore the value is 5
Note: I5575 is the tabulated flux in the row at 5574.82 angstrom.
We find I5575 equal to 5.295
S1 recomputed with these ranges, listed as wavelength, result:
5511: 5.87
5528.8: 5.45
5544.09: 5.501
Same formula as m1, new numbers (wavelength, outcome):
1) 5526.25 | 5.221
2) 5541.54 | 5.56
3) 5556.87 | 5.082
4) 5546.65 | 5.354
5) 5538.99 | 5.567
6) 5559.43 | 4.942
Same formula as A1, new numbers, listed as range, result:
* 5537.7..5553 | 5.354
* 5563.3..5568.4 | 5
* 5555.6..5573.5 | 4.918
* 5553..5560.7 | 4.942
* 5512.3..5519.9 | 5.141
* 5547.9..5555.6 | 5.311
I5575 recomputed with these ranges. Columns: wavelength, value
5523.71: 5.181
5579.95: 6.065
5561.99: 4.918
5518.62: 5.141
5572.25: 5.376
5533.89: 5.512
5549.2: 5.49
